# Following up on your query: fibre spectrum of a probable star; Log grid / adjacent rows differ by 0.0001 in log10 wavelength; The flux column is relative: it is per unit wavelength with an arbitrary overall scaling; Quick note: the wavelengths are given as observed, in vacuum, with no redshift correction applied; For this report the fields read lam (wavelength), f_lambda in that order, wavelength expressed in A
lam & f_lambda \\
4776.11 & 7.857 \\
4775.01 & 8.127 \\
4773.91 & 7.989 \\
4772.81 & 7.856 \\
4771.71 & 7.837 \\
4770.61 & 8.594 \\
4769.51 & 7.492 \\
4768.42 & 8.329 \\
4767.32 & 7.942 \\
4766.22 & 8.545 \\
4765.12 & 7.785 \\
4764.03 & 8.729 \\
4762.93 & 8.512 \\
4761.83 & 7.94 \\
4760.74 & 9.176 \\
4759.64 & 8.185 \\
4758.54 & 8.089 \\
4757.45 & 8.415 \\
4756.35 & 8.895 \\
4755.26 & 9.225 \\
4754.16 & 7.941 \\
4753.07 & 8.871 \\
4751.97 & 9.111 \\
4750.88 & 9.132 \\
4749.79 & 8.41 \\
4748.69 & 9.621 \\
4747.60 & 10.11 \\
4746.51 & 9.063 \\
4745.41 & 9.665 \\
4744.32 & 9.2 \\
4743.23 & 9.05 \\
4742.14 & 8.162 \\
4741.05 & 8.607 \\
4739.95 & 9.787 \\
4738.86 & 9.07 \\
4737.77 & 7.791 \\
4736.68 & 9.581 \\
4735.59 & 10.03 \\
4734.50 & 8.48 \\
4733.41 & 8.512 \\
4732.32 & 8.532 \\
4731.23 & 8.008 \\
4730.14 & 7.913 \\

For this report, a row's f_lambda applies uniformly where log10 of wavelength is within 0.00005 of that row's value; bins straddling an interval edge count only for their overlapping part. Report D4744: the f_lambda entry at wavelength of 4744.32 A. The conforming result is 9.2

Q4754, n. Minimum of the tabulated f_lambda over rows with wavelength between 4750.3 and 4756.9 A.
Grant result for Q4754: 7.941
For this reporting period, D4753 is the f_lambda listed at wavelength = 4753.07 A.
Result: 8.871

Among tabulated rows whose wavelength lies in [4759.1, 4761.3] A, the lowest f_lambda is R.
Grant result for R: 8.185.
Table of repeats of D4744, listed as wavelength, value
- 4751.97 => 9.111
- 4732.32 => 8.532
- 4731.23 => 8.008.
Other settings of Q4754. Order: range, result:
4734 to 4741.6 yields 7.791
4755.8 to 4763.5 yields 7.94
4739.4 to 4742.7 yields 8.162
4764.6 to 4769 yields 7.785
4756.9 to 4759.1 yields 8.089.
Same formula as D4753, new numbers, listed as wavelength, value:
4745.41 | 9.665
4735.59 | 10.03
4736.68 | 9.581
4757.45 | 8.415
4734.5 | 8.48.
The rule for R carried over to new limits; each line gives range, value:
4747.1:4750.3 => 8.41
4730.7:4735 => 8.008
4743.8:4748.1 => 9.063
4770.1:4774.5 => 7.837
